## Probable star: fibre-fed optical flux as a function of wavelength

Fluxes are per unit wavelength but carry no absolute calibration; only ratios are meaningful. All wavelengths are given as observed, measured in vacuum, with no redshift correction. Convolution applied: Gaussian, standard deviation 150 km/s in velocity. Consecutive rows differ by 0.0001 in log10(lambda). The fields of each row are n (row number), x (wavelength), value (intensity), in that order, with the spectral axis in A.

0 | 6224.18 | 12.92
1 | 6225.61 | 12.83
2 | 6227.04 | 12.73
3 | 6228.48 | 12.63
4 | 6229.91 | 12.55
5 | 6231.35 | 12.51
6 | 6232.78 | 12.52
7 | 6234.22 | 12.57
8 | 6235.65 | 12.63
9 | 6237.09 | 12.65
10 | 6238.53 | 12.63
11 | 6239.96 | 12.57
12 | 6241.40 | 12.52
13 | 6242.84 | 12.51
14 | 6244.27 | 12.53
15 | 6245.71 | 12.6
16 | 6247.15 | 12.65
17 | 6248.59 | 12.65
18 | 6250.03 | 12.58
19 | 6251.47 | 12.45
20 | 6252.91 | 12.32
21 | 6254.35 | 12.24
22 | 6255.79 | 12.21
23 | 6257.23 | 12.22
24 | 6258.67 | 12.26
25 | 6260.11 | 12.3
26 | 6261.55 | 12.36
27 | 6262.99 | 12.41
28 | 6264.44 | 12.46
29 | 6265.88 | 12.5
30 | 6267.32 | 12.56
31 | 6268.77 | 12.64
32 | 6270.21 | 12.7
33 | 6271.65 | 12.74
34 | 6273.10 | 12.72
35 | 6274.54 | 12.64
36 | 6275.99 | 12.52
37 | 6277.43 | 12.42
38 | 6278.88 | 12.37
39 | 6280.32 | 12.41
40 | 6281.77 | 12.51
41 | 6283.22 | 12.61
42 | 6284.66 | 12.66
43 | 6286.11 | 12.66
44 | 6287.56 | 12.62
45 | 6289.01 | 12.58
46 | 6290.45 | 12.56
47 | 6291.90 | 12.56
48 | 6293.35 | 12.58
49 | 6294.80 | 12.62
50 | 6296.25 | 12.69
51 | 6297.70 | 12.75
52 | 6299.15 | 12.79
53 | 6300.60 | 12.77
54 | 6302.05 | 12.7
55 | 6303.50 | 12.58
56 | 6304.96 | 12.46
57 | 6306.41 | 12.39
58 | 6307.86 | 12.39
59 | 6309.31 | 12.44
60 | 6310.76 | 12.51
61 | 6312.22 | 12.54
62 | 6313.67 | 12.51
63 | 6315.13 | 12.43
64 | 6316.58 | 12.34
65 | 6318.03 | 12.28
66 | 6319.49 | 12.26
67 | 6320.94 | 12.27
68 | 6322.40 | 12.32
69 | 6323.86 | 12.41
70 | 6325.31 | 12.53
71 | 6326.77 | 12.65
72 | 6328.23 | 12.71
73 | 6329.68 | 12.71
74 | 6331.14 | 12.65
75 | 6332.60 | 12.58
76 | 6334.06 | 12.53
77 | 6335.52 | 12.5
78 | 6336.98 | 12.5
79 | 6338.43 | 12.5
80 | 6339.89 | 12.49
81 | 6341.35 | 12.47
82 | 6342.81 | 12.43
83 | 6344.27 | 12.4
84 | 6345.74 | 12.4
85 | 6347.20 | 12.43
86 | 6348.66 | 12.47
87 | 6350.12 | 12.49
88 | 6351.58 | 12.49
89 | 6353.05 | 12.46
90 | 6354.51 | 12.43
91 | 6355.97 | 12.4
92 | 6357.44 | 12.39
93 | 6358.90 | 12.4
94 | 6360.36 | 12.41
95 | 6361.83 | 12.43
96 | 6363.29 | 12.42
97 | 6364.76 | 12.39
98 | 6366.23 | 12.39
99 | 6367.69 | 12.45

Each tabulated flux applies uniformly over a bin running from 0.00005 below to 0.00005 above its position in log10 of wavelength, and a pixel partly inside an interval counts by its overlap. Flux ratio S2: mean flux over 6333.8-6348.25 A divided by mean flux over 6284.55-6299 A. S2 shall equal 0.99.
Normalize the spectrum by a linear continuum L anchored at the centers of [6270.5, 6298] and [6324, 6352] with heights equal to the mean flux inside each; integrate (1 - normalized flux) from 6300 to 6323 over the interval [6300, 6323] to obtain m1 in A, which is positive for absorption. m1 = 0.2 A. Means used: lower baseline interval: 12.6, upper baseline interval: 12.5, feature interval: 12.4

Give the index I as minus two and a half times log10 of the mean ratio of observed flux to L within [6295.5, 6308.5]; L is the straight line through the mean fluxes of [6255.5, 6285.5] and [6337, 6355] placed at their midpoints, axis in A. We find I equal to -0.01 mag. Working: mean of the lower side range 12.5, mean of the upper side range 12.5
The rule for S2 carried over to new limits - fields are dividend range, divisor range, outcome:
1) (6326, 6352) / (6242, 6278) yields 1.00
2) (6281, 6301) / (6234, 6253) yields 1.01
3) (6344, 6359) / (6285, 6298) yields 0.99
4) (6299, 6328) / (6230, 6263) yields 1.00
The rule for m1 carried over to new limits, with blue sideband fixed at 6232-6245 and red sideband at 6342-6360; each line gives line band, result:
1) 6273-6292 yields -0.05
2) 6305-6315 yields 0.02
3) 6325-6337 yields -0.14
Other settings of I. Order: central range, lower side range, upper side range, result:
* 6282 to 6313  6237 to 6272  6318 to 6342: -0.009 mag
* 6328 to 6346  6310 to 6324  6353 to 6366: -0.011 mag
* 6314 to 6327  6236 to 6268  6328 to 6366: 0.008 mag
